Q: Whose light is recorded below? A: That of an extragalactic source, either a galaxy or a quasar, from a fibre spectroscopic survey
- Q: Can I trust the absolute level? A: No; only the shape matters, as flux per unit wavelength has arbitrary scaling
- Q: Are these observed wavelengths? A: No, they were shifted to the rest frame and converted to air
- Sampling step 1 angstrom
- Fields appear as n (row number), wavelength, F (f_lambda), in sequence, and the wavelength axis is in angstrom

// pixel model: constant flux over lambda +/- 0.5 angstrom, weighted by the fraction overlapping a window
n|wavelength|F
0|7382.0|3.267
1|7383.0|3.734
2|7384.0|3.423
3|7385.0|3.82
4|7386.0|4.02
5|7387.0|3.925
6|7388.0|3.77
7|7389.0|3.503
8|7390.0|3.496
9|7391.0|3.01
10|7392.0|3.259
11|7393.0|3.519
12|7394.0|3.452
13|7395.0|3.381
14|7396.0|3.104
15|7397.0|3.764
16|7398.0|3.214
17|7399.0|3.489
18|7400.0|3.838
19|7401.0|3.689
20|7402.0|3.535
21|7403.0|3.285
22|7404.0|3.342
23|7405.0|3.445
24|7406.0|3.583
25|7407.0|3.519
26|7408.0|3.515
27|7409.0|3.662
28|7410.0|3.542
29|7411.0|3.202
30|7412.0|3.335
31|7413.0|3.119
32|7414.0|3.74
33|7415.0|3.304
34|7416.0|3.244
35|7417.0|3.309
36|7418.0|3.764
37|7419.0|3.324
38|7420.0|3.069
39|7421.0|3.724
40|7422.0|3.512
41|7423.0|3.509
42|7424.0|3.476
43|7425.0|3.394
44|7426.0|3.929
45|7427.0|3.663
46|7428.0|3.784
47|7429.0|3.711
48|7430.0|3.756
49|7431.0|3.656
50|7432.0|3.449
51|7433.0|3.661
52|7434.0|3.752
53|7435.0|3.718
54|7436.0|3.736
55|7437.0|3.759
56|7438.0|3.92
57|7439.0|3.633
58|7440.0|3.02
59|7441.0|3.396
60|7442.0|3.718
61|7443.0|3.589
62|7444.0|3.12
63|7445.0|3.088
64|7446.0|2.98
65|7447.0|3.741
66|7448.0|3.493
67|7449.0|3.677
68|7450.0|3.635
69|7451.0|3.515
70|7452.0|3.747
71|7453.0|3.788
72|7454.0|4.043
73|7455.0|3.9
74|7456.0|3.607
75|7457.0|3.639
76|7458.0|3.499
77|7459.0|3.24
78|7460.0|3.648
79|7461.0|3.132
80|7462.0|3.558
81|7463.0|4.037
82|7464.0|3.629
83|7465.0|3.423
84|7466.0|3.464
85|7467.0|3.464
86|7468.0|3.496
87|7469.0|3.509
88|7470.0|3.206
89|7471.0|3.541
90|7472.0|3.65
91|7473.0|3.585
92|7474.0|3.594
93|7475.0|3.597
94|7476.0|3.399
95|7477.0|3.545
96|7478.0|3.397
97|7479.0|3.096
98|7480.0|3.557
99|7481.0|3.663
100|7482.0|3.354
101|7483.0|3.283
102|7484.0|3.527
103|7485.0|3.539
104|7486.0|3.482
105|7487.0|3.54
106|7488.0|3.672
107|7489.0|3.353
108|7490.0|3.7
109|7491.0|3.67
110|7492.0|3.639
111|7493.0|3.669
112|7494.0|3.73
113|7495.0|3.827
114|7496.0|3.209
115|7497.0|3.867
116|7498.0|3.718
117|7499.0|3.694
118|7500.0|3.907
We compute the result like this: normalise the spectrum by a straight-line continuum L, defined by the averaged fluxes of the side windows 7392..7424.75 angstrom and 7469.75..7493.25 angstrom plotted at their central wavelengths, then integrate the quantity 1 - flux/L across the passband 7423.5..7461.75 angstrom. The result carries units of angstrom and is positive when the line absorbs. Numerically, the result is -1.16 angstrom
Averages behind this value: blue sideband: 3.45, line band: 3.58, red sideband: 3.51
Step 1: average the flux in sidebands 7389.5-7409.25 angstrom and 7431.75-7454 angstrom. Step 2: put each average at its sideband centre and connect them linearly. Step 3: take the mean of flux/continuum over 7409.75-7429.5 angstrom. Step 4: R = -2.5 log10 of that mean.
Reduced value 0.007 mag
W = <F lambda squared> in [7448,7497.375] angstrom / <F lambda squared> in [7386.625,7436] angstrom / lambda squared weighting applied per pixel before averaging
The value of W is 1.03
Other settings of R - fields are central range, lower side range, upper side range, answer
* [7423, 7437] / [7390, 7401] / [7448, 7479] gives -0.052 mag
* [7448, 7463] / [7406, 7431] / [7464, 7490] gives -0.040 mag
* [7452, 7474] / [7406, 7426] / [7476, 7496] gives -0.023 mag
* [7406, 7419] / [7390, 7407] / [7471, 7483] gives 0.002 mag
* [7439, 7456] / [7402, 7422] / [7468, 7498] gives -0.016 mag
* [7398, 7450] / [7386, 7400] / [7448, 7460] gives 0.017 mag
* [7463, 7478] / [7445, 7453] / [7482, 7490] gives -0.005 mag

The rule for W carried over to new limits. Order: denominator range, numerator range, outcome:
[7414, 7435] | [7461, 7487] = 1.00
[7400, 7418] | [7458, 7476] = 1.03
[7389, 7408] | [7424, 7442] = 1.07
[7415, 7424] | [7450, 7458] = 1.10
